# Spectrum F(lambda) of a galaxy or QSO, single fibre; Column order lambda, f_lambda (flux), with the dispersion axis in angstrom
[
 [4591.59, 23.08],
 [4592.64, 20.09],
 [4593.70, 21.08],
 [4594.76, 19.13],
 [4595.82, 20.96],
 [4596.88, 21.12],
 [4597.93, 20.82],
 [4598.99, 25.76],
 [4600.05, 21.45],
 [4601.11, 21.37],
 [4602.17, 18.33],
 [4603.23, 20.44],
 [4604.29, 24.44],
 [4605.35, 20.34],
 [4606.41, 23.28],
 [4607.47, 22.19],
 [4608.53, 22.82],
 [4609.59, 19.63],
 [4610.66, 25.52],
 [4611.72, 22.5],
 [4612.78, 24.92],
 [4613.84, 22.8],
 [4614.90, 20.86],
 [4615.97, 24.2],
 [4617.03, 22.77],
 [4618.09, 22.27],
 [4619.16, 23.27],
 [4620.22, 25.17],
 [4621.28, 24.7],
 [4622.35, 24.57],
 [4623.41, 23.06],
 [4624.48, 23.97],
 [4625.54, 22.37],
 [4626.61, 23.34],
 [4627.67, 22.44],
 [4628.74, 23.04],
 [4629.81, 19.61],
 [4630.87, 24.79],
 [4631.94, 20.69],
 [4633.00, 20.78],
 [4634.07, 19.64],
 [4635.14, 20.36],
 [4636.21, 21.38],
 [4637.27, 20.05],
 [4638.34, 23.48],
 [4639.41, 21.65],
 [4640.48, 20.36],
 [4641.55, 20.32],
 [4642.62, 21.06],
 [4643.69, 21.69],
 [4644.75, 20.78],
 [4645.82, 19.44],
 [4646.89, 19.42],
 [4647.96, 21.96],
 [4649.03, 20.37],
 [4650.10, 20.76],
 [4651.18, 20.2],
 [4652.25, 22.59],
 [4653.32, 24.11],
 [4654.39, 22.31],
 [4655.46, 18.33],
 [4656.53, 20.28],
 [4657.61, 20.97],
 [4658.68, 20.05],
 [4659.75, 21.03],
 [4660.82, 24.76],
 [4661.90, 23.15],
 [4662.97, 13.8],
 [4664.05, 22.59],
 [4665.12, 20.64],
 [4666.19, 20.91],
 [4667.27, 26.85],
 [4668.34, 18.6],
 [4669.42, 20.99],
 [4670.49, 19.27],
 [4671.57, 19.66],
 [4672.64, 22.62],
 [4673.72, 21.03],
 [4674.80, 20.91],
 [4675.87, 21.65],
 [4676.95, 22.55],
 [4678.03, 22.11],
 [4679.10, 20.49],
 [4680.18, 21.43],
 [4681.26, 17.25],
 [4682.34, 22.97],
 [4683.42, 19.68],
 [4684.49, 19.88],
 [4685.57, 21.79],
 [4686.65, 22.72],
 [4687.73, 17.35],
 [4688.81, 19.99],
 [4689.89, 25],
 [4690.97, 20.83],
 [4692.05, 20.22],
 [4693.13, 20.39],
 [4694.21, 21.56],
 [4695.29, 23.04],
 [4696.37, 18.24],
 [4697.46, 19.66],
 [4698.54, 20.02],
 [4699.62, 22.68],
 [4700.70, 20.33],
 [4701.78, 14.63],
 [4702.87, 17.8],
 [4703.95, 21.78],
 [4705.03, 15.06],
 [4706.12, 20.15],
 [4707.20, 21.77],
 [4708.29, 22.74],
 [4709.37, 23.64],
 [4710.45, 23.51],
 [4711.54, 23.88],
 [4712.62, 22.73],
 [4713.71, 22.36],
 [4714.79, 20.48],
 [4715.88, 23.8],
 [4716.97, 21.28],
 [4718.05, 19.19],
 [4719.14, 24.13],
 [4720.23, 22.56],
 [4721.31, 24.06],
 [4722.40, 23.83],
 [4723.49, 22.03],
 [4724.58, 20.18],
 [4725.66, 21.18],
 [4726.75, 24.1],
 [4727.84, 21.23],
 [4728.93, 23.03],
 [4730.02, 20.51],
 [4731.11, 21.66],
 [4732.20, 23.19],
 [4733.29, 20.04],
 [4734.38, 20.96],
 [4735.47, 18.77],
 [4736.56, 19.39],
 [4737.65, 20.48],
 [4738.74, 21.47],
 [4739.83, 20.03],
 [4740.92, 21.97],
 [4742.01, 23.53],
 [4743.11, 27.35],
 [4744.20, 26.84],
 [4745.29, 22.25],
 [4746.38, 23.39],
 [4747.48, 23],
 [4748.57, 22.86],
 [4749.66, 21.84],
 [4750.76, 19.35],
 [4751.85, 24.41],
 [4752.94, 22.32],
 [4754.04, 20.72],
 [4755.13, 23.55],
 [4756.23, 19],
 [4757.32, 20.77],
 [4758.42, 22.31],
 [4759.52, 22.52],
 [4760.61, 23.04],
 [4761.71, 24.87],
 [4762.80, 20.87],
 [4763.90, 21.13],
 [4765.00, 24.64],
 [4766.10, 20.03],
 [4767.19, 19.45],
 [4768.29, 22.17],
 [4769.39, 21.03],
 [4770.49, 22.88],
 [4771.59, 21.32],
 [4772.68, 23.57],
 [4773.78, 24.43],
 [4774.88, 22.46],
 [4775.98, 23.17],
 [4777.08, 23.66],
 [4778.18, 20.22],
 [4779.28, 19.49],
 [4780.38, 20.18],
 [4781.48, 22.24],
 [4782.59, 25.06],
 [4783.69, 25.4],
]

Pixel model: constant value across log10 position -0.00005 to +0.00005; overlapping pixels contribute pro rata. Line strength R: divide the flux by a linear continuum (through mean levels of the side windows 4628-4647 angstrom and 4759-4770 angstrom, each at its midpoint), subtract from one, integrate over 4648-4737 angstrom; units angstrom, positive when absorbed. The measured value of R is 1.30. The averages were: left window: 21.1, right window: 22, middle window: 21.2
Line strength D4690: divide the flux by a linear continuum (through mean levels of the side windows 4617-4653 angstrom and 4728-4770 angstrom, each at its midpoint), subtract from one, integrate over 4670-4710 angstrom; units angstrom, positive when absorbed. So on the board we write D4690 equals 2.3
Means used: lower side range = 21.8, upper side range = 22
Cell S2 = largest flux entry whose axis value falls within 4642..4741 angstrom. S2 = 26.85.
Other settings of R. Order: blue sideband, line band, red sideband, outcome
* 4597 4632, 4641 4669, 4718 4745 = 1.8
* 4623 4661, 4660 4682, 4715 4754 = 0.6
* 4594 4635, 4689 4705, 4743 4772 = 1.5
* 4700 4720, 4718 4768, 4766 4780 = -1.3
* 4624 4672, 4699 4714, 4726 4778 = 0.6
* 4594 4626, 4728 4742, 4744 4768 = 0.7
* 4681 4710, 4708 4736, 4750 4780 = -1.4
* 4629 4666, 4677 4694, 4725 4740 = 0.2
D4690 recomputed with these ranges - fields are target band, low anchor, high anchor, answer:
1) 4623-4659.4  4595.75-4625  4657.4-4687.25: 0.90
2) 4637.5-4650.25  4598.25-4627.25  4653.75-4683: 0.52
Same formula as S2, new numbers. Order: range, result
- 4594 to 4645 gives 25.76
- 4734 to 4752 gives 27.35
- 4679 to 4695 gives 25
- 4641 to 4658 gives 24.11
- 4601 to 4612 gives 25.52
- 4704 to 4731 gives 24.13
